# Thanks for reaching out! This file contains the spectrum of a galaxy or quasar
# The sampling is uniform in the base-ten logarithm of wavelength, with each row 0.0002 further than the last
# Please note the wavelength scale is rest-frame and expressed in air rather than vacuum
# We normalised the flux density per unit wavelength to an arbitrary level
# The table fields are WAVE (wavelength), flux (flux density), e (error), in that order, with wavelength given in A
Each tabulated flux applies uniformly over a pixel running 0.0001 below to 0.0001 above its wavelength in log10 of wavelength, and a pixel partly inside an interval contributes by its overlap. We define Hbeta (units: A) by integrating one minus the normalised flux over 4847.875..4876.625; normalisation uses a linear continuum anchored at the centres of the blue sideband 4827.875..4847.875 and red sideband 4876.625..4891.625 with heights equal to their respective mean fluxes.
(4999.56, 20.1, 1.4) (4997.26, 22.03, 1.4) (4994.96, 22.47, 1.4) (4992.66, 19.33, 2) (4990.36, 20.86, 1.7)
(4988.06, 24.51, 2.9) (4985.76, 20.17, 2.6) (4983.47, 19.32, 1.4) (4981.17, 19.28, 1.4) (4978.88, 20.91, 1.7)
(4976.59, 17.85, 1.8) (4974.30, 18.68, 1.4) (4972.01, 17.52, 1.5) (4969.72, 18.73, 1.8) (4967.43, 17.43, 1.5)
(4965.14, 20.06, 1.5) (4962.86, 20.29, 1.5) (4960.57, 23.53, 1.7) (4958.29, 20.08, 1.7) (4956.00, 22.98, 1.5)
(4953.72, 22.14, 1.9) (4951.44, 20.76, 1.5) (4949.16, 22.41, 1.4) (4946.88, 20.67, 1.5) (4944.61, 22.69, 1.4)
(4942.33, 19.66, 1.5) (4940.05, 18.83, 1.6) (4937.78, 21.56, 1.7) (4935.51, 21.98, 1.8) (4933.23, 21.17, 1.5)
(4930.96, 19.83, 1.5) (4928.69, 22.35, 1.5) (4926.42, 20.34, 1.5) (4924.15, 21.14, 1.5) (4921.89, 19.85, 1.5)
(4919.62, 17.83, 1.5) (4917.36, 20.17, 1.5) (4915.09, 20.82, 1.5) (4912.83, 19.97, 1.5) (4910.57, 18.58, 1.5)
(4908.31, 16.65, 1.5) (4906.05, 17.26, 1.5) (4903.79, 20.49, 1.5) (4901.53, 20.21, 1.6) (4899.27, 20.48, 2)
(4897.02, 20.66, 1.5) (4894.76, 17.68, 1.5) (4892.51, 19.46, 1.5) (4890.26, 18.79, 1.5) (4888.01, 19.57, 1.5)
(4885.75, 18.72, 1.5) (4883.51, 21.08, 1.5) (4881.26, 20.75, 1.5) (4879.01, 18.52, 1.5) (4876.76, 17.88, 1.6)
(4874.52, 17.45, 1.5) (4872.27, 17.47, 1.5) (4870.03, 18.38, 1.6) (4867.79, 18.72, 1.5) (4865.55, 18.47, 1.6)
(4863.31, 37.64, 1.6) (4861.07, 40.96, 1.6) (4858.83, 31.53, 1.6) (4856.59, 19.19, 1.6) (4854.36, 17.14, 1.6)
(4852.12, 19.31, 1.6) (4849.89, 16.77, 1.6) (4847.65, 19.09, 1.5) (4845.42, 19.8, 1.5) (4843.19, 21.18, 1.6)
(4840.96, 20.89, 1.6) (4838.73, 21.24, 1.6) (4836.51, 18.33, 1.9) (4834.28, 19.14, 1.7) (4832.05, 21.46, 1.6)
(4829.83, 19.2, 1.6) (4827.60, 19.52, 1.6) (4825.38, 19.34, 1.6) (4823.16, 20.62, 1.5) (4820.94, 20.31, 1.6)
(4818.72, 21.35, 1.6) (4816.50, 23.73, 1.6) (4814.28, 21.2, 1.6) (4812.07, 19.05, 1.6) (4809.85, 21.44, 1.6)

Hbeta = -4.00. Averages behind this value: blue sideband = 20.1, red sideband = 19.4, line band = 22.5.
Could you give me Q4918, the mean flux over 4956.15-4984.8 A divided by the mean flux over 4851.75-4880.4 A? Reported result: 0.9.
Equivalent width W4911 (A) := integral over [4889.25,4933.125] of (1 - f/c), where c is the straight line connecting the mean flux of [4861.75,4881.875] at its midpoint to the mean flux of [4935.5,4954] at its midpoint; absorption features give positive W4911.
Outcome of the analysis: 3.0 A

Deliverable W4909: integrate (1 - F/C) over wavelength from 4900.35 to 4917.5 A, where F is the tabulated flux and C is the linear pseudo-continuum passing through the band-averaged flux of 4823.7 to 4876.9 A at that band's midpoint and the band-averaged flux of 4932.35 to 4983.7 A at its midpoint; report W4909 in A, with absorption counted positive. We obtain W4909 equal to 1.3 A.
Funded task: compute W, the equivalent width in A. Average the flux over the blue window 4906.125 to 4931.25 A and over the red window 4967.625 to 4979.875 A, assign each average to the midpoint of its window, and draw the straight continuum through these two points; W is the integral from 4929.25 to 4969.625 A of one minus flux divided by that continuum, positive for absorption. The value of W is -3.9 A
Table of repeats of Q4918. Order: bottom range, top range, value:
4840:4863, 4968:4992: 0.85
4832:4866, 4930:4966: 0.93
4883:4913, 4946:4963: 1.13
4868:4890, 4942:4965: 1.14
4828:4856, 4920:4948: 1.07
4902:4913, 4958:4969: 1.09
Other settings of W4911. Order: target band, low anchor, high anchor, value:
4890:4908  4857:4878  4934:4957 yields 2.89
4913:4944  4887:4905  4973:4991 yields -0.94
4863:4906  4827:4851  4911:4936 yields 0.75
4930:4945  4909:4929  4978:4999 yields -0.38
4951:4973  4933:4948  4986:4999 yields 0.89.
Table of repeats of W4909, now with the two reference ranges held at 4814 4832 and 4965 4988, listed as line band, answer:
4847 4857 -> 1.08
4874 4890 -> 0.74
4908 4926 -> 0.22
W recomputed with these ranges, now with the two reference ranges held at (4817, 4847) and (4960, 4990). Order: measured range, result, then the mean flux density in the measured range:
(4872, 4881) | 0.9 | 18.1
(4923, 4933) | -0.5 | 20.9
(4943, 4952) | -0.8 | 21.6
